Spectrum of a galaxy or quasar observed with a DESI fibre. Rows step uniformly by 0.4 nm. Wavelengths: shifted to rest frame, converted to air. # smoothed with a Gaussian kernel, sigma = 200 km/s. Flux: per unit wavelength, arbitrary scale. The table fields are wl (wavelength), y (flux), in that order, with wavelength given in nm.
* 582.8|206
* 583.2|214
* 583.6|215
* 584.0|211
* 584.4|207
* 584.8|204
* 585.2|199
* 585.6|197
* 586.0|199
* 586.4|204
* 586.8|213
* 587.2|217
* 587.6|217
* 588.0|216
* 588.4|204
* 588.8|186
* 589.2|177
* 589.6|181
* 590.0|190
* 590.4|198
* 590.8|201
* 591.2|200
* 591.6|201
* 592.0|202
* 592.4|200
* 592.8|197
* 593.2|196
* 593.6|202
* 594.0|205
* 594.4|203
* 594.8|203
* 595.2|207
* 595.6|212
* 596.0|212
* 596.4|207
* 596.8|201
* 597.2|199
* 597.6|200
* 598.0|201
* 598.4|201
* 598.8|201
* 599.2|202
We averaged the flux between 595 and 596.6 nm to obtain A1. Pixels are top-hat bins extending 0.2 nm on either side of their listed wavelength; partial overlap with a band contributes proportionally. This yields 210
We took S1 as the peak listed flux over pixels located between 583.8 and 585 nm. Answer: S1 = 211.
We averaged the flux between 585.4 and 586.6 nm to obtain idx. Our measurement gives 200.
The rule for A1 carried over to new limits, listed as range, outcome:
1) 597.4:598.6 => 201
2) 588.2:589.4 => 189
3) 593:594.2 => 201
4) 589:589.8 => 179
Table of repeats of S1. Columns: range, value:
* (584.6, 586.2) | 204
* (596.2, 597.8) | 207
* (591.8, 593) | 202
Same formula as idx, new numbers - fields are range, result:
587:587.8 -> 217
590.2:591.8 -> 200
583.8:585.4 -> 205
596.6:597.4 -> 200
